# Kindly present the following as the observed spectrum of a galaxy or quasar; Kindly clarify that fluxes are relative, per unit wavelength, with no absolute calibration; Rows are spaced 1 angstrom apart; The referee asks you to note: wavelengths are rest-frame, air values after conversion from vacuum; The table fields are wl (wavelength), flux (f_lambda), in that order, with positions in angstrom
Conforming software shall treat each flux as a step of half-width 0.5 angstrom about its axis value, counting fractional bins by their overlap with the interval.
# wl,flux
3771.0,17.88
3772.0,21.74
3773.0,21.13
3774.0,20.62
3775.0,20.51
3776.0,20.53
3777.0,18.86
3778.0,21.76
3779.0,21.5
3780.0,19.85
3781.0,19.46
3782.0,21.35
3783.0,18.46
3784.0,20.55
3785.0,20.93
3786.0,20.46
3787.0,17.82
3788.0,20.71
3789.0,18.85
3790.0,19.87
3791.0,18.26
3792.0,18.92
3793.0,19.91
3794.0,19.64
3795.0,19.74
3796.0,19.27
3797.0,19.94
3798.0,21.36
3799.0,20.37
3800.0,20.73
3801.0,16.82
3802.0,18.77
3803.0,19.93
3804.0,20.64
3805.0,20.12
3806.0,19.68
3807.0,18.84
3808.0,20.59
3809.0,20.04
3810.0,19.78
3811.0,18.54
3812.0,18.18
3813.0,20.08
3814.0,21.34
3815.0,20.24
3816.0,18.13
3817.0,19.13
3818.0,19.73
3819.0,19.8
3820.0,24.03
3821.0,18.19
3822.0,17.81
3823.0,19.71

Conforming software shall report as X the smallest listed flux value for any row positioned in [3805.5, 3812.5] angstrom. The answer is 18.18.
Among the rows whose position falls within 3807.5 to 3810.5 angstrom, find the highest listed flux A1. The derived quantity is 20.59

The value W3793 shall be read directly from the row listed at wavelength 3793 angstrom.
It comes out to 19.91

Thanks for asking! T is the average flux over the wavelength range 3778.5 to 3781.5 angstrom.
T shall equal 20.3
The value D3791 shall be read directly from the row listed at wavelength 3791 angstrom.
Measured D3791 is 18.26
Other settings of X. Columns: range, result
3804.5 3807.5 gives 18.84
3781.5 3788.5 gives 17.82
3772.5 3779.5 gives 18.86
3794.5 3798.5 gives 19.27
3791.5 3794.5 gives 18.92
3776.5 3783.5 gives 18.46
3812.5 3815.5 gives 20.08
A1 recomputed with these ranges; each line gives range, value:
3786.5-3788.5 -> 20.71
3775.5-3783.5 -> 21.76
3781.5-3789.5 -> 21.35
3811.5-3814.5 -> 21.34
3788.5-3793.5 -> 19.91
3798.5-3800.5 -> 20.73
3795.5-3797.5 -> 19.94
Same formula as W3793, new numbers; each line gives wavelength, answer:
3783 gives 18.46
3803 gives 19.93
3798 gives 21.36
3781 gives 19.46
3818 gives 19.73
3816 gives 18.13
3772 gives 21.74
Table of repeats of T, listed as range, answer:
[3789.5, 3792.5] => 19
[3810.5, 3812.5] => 18.4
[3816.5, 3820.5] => 20.7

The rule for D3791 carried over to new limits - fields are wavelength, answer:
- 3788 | 20.71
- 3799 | 20.37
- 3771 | 17.88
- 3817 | 19.13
